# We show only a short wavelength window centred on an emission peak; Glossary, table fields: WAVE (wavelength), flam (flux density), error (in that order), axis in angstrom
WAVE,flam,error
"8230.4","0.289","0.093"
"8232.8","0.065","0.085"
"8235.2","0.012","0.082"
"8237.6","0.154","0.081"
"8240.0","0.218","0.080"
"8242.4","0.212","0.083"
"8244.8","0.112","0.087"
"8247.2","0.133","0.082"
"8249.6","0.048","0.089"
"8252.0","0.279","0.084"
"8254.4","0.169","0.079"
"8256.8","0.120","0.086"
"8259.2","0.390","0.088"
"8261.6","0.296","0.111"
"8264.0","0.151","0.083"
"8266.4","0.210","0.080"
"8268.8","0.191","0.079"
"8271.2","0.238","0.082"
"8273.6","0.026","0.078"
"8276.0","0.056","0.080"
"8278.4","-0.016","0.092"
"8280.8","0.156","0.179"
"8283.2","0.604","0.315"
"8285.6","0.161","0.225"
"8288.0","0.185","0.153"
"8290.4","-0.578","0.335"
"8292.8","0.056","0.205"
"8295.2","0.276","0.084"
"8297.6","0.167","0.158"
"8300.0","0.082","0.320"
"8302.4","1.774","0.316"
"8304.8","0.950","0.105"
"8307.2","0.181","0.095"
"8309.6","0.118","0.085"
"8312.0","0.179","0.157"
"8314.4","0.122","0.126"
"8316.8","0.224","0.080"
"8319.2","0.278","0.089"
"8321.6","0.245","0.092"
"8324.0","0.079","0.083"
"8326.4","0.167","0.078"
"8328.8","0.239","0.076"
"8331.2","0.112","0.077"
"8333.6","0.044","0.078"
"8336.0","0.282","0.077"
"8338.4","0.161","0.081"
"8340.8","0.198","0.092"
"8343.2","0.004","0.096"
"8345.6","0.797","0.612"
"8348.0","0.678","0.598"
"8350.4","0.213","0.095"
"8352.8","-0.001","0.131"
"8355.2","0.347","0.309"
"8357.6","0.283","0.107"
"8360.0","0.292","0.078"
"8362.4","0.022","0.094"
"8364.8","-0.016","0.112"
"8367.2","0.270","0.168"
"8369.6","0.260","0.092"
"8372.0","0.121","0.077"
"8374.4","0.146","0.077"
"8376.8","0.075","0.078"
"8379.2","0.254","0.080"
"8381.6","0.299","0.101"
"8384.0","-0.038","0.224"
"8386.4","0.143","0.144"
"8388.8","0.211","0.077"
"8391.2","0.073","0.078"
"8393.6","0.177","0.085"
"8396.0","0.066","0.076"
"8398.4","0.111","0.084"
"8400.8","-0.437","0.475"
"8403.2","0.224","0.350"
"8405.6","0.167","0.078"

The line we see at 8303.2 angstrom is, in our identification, [O III] 5007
